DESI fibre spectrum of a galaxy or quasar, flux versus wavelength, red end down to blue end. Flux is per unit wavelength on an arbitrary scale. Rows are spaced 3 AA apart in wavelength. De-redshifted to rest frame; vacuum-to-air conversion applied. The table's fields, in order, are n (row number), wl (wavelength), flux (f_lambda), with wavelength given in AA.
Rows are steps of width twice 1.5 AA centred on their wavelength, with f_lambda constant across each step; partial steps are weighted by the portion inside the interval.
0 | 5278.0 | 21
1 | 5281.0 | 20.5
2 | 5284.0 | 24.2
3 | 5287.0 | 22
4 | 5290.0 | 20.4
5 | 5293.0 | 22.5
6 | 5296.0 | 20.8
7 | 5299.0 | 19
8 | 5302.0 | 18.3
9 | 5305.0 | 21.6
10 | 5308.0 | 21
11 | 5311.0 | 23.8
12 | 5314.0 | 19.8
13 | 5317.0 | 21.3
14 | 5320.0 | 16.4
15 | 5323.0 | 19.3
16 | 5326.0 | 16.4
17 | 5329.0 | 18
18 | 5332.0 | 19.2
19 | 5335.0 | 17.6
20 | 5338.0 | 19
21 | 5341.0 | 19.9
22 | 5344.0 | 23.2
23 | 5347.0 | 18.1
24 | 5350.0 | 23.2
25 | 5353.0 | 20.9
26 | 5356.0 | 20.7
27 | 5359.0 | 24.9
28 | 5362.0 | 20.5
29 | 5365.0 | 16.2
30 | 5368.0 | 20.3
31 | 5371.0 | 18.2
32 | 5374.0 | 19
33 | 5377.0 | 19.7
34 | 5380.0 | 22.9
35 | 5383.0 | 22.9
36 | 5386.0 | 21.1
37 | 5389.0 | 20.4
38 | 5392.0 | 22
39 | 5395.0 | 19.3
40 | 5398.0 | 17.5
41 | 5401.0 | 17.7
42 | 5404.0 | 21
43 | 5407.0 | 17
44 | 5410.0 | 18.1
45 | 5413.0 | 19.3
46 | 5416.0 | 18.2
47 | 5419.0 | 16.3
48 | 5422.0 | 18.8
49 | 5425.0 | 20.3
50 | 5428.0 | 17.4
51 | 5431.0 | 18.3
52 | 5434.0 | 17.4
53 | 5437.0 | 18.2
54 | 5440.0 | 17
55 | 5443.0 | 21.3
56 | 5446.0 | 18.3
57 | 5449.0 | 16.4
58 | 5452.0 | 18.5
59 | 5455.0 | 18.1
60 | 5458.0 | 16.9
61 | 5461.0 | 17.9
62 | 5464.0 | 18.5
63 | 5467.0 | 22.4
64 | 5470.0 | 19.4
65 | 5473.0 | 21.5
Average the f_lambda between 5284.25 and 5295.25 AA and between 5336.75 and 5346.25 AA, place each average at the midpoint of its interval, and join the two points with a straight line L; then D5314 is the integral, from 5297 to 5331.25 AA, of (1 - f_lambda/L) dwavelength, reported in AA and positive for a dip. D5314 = 2.7 AA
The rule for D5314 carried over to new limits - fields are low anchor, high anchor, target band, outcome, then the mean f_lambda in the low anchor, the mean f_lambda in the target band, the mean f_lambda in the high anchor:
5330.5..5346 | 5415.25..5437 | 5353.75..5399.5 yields -3.3 AA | 19.7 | 20.4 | 18.1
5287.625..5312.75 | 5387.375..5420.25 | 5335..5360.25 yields -1.3 AA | 21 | 21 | 18.8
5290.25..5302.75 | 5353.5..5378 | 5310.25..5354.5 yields 1.0 AA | 20.3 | 19.7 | 20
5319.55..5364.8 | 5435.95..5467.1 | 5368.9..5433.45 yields -0.9 AA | 19.8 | 19.3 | 18.3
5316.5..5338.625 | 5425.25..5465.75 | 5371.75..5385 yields -2.0 AA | 18.2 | 21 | 18.1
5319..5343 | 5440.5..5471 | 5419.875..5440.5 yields 0.5 AA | 18.4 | 18.2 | 18.7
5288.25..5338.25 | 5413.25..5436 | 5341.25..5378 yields -2.6 AA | 19.7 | 20.4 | 18.2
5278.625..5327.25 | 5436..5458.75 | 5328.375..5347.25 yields 0.5 AA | 20.5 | 19.4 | 18.1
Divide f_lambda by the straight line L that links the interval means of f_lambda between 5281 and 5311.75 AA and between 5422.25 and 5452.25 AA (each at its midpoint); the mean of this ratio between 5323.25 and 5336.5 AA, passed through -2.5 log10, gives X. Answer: 0.148 mag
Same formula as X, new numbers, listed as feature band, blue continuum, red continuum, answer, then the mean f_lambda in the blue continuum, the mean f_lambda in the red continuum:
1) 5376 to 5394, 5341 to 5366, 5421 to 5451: -0.08 mag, 21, 18.3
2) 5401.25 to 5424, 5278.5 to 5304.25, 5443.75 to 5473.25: 0.06 mag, 21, 18.7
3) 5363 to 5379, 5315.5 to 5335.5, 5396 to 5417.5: -0.03 mag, 18.4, 18.4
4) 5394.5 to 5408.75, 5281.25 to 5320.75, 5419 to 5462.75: 0.03 mag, 20.9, 18.1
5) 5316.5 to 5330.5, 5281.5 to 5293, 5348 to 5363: 0.22 mag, 22.1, 22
